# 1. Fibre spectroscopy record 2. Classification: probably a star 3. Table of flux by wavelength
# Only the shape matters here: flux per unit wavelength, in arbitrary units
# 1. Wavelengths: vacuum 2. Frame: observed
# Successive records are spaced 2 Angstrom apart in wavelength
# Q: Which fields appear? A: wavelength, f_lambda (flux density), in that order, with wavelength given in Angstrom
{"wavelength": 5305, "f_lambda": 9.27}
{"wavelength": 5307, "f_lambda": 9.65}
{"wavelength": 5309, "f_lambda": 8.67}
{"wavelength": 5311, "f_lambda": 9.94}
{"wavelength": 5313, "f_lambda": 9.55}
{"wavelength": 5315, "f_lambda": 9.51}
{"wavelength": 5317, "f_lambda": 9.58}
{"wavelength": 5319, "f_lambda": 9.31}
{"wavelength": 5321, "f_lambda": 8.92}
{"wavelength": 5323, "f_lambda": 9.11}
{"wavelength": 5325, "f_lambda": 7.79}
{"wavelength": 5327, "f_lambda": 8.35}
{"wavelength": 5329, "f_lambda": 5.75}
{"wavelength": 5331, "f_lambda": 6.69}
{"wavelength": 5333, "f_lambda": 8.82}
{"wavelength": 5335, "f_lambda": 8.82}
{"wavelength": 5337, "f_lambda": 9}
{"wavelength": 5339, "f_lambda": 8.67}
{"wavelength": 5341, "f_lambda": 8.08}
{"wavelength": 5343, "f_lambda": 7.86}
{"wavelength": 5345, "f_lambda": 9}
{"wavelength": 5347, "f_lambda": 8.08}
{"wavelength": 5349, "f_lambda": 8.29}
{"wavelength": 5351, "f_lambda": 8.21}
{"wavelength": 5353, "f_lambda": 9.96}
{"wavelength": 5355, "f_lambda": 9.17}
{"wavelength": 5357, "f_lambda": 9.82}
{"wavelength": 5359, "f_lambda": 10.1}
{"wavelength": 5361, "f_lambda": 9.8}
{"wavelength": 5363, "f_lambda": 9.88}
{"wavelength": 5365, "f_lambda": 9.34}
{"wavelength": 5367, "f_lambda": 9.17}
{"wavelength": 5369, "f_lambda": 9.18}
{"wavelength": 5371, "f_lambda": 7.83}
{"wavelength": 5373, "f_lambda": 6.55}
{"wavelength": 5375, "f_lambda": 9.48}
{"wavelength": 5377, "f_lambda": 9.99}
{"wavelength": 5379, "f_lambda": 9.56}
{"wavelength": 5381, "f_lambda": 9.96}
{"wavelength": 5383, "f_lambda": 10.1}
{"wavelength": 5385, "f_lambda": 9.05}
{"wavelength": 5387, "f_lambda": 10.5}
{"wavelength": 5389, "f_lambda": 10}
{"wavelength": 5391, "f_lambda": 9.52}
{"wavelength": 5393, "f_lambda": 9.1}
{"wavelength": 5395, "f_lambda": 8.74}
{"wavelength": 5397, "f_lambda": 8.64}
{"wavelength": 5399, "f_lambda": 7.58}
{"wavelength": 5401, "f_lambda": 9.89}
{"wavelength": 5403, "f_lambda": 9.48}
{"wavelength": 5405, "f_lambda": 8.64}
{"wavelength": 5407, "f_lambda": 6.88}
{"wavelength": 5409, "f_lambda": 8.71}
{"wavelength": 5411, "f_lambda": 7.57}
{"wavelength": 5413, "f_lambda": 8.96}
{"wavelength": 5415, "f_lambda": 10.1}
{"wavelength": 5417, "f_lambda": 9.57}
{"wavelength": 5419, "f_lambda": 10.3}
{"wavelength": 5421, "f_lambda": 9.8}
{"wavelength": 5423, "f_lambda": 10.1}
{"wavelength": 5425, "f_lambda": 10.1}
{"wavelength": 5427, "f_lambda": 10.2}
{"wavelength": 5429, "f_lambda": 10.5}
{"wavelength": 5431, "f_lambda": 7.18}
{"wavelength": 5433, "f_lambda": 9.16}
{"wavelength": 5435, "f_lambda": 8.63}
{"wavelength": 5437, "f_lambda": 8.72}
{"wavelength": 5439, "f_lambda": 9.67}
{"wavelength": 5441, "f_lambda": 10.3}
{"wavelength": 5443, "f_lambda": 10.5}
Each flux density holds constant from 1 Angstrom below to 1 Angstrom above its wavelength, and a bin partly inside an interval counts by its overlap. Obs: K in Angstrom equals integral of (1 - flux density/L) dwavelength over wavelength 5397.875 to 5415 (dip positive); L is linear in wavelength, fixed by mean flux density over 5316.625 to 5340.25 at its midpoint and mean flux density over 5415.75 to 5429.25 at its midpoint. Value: 2.1 Angstrom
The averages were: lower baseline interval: 8.37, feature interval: 8.56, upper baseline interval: 10.1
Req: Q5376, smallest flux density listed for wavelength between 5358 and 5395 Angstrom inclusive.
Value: 6.55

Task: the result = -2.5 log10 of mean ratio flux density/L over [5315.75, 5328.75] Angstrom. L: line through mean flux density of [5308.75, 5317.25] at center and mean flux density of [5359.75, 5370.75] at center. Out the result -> 0.10 mag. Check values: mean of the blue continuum 9.51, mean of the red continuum 9.38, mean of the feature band 8.68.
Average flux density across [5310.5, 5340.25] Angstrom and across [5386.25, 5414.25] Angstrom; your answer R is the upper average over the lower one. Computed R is 1.03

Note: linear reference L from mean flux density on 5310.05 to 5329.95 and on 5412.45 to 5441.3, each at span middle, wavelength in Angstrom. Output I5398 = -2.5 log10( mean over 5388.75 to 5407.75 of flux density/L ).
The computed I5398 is 0.061 mag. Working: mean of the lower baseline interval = 8.79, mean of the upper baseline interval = 9.54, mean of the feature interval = 8.83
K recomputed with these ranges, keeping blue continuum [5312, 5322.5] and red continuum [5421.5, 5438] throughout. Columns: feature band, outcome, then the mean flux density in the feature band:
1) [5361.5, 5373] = 0.57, 8.89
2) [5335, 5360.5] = 1.32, 8.87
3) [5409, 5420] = 0.11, 9.25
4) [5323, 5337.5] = 2.21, 7.93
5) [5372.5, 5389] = -0.31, 9.52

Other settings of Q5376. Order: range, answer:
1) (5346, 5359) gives 8.08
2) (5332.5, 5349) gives 7.86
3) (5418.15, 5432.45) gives 7.18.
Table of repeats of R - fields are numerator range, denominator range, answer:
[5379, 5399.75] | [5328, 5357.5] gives 1.11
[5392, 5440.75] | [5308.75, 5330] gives 1.04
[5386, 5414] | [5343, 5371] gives 0.97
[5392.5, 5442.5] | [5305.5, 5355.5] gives 1.06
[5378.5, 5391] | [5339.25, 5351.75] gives 1.19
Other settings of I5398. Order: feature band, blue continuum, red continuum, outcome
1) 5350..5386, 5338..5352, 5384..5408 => -0.081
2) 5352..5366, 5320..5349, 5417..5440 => -0.140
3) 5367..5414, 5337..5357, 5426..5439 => -0.008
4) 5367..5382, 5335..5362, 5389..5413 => -0.018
